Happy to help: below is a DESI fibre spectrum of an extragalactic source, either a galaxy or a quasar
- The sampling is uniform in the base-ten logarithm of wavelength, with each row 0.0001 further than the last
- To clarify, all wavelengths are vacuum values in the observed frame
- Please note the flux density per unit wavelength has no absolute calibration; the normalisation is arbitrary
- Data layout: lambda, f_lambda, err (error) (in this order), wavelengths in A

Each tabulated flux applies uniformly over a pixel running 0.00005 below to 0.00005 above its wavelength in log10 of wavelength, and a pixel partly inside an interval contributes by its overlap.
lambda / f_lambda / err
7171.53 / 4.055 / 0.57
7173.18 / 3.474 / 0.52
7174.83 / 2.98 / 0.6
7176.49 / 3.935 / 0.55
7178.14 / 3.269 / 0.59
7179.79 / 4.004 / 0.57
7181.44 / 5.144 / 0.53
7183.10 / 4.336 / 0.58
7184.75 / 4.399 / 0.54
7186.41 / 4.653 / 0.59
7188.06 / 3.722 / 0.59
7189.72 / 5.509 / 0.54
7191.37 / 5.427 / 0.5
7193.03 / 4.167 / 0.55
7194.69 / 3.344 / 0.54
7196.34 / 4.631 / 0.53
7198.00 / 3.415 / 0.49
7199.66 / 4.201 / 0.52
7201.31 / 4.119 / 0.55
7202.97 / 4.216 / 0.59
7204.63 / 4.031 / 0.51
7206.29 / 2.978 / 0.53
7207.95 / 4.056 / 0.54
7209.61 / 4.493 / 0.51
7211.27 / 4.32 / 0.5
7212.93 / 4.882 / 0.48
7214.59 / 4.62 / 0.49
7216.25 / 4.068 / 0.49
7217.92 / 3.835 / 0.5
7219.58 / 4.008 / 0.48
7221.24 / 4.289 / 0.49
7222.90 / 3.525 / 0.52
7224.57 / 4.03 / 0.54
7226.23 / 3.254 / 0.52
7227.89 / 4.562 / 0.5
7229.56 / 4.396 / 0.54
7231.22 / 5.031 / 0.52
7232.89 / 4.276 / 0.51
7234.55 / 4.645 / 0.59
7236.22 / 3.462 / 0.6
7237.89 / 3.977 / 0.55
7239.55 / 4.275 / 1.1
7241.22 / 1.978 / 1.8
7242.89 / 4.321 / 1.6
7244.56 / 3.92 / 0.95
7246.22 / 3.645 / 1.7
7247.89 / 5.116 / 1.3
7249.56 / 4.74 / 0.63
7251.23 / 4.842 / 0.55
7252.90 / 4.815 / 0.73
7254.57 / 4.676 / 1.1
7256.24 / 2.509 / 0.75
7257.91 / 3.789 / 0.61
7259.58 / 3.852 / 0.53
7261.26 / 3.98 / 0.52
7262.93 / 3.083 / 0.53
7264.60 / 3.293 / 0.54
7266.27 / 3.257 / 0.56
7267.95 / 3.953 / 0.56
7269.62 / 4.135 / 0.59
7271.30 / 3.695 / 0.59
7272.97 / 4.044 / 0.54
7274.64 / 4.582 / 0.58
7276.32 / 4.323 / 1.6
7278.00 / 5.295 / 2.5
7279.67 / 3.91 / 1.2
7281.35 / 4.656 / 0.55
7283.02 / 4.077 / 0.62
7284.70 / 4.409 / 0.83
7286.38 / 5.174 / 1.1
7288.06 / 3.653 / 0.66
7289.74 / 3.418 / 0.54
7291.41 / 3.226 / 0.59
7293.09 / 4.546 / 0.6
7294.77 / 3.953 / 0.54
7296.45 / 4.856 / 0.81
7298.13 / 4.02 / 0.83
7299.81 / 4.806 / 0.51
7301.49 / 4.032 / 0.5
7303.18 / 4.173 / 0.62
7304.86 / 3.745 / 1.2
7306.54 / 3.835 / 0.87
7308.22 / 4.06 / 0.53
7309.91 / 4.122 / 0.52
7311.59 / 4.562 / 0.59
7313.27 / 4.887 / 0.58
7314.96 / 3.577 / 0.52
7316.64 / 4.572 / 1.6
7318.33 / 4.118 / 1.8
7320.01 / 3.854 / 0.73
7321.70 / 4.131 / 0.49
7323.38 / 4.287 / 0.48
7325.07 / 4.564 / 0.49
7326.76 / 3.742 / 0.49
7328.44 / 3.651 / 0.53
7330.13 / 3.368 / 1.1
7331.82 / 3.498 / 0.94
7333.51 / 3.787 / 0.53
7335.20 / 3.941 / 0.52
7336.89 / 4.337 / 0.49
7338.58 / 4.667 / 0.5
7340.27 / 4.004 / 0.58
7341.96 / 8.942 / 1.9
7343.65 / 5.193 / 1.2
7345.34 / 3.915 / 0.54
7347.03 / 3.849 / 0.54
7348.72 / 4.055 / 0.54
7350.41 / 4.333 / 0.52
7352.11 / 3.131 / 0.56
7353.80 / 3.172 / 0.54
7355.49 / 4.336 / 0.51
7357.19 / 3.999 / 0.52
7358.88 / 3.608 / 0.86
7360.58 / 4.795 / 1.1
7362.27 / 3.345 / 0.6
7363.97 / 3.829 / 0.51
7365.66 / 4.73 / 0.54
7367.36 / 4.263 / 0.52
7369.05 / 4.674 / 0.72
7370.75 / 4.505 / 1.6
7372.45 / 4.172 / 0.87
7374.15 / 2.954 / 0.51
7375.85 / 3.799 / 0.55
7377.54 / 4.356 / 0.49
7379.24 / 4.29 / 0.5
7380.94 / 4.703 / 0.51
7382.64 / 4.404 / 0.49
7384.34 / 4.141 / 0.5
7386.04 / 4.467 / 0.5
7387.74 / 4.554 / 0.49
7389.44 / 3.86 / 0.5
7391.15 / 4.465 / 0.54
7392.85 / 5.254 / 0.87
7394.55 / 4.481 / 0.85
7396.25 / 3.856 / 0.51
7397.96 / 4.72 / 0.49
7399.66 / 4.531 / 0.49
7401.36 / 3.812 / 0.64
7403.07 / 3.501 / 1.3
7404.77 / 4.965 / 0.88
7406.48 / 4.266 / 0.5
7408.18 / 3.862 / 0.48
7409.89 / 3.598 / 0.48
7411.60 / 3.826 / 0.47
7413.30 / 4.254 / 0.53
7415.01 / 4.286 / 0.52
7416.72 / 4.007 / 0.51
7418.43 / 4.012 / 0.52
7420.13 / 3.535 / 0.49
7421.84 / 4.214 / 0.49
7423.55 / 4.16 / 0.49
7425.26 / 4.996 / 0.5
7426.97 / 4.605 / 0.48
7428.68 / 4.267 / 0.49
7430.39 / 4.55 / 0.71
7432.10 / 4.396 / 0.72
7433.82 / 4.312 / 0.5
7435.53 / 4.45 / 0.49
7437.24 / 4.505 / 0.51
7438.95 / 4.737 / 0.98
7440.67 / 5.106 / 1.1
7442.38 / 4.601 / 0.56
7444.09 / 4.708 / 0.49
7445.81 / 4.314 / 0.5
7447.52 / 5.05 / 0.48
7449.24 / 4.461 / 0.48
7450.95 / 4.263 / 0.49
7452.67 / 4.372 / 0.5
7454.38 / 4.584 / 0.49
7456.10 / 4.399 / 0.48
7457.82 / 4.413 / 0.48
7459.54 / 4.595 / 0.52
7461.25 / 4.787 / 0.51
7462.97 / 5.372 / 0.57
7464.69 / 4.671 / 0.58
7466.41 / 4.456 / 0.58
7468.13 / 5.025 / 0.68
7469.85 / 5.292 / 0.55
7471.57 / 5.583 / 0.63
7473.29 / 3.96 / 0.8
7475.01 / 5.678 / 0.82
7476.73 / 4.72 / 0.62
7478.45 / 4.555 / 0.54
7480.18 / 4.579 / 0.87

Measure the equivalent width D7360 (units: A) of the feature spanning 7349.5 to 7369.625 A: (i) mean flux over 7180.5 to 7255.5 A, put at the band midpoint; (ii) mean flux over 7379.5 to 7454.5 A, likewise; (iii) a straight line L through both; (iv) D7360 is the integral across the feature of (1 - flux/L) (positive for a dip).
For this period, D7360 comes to 1.5 A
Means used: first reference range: 4.23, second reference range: 4.36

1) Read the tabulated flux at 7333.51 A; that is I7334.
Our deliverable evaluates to 3.787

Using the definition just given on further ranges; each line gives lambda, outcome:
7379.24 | 4.29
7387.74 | 4.554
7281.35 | 4.656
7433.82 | 4.312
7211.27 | 4.32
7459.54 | 4.595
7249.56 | 4.74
